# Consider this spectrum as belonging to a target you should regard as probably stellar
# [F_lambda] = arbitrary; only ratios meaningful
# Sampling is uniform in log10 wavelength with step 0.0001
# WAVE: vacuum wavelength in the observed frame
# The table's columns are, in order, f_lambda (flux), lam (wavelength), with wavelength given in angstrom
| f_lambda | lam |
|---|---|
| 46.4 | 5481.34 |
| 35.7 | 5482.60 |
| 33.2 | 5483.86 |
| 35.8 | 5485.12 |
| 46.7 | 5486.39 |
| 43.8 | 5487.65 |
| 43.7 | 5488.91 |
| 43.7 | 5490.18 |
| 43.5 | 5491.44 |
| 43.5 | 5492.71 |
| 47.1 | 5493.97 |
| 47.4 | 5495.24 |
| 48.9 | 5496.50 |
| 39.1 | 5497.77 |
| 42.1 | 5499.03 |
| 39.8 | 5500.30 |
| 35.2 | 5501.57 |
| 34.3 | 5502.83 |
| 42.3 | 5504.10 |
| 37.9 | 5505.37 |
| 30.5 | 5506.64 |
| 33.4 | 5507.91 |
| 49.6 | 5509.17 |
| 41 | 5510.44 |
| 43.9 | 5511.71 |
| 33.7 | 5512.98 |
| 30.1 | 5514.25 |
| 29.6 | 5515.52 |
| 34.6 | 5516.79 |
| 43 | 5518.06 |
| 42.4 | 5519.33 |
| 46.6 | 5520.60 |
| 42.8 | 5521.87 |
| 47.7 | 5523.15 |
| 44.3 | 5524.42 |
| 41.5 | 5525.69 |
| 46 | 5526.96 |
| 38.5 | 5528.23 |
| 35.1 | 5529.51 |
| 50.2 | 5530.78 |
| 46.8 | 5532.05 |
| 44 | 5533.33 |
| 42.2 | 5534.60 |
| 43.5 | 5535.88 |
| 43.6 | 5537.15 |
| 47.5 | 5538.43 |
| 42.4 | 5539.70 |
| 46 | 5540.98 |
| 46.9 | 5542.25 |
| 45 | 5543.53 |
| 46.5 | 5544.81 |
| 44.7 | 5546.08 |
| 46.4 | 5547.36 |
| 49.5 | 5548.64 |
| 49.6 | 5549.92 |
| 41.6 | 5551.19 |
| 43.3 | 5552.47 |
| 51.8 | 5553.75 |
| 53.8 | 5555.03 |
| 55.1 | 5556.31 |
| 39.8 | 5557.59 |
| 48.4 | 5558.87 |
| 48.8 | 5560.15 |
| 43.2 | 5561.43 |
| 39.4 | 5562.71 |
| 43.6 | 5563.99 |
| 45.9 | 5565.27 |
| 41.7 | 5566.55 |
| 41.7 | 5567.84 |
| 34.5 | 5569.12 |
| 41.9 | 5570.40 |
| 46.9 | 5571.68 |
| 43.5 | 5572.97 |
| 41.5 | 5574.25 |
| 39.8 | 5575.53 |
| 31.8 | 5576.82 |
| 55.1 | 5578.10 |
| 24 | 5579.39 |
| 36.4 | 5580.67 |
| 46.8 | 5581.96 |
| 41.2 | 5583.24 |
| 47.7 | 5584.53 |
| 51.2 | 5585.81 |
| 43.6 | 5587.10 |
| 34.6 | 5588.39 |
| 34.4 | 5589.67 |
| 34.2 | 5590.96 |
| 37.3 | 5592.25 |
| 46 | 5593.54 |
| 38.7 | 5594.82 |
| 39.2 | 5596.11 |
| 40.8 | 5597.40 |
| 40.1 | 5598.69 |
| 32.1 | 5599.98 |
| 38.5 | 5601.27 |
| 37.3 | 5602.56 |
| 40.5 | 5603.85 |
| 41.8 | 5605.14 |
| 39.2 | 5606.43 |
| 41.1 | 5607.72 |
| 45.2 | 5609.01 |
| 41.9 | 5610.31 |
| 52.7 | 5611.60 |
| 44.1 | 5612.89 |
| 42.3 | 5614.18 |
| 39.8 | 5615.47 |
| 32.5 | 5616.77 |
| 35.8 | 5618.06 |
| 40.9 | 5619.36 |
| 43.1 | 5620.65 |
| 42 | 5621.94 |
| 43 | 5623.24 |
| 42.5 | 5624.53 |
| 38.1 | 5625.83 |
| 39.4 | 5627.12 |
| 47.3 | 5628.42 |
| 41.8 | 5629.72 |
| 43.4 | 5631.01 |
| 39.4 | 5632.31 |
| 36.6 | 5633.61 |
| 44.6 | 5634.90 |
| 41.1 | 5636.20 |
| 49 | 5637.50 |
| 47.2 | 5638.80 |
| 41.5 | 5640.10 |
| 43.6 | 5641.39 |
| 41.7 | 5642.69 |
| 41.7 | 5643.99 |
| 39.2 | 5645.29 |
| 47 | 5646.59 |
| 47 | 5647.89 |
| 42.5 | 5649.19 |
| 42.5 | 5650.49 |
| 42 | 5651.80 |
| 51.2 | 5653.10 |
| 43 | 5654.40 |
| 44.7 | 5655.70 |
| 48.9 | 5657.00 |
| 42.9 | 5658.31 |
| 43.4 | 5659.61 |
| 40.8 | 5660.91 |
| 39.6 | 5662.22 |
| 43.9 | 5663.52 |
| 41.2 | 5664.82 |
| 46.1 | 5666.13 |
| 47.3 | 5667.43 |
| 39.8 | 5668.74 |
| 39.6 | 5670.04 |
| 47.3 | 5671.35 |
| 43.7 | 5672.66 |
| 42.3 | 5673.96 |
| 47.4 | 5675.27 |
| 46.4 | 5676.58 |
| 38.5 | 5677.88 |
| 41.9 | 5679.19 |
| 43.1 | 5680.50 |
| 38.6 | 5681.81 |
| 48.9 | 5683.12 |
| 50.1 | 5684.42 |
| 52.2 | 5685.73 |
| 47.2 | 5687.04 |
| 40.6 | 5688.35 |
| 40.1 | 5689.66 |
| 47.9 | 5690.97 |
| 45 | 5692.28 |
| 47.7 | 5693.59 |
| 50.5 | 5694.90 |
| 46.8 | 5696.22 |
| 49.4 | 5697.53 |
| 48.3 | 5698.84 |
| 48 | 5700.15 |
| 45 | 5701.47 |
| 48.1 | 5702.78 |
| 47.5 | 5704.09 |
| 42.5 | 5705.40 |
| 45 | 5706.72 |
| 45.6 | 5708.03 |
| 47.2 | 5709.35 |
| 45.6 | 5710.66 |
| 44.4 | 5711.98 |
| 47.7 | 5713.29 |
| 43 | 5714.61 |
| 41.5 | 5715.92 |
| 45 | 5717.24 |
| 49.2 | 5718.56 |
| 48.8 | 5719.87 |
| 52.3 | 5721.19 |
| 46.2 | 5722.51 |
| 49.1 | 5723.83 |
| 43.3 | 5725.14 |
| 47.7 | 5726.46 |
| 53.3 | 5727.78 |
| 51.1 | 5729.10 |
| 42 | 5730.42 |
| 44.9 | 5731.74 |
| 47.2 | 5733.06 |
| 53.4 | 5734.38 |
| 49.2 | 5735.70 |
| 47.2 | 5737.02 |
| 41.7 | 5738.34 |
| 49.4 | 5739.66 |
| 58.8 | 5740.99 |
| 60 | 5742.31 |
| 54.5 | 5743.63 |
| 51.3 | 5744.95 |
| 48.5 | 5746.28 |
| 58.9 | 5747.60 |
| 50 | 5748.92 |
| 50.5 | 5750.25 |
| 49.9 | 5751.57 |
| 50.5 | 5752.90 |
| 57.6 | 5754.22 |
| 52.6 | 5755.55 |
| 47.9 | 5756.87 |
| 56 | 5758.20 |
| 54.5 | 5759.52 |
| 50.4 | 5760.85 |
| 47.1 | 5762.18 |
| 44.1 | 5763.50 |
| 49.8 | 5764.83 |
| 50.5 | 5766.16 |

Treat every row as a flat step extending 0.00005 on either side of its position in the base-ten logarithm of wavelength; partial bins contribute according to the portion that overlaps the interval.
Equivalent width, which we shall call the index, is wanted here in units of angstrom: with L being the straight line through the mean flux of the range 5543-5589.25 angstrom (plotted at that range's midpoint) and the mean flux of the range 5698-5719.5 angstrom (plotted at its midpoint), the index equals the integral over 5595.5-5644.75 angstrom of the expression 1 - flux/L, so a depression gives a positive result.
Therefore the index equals 3.6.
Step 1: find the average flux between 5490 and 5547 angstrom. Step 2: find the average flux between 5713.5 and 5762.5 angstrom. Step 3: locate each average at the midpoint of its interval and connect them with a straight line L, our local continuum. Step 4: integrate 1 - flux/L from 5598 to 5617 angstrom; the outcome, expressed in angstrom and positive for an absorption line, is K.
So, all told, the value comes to 1.8 angstrom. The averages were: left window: 42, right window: 49.8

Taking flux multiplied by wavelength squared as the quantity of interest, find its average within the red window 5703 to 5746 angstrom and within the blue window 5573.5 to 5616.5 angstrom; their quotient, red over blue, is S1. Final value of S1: 1.24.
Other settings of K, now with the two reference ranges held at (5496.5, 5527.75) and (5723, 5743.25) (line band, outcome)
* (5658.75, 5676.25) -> 1.2 angstrom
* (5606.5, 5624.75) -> 1.0 angstrom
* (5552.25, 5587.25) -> -1.2 angstrom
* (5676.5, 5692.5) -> 0.9 angstrom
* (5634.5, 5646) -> 0.5 angstrom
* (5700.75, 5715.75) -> 0.9 angstrom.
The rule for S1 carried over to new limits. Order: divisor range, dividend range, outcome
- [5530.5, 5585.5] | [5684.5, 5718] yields 1.10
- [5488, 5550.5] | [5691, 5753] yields 1.23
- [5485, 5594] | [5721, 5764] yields 1.27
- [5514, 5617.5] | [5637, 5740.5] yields 1.12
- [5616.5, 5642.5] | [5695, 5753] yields 1.20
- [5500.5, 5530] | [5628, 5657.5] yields 1.16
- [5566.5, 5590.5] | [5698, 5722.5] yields 1.19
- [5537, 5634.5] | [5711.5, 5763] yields 1.24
